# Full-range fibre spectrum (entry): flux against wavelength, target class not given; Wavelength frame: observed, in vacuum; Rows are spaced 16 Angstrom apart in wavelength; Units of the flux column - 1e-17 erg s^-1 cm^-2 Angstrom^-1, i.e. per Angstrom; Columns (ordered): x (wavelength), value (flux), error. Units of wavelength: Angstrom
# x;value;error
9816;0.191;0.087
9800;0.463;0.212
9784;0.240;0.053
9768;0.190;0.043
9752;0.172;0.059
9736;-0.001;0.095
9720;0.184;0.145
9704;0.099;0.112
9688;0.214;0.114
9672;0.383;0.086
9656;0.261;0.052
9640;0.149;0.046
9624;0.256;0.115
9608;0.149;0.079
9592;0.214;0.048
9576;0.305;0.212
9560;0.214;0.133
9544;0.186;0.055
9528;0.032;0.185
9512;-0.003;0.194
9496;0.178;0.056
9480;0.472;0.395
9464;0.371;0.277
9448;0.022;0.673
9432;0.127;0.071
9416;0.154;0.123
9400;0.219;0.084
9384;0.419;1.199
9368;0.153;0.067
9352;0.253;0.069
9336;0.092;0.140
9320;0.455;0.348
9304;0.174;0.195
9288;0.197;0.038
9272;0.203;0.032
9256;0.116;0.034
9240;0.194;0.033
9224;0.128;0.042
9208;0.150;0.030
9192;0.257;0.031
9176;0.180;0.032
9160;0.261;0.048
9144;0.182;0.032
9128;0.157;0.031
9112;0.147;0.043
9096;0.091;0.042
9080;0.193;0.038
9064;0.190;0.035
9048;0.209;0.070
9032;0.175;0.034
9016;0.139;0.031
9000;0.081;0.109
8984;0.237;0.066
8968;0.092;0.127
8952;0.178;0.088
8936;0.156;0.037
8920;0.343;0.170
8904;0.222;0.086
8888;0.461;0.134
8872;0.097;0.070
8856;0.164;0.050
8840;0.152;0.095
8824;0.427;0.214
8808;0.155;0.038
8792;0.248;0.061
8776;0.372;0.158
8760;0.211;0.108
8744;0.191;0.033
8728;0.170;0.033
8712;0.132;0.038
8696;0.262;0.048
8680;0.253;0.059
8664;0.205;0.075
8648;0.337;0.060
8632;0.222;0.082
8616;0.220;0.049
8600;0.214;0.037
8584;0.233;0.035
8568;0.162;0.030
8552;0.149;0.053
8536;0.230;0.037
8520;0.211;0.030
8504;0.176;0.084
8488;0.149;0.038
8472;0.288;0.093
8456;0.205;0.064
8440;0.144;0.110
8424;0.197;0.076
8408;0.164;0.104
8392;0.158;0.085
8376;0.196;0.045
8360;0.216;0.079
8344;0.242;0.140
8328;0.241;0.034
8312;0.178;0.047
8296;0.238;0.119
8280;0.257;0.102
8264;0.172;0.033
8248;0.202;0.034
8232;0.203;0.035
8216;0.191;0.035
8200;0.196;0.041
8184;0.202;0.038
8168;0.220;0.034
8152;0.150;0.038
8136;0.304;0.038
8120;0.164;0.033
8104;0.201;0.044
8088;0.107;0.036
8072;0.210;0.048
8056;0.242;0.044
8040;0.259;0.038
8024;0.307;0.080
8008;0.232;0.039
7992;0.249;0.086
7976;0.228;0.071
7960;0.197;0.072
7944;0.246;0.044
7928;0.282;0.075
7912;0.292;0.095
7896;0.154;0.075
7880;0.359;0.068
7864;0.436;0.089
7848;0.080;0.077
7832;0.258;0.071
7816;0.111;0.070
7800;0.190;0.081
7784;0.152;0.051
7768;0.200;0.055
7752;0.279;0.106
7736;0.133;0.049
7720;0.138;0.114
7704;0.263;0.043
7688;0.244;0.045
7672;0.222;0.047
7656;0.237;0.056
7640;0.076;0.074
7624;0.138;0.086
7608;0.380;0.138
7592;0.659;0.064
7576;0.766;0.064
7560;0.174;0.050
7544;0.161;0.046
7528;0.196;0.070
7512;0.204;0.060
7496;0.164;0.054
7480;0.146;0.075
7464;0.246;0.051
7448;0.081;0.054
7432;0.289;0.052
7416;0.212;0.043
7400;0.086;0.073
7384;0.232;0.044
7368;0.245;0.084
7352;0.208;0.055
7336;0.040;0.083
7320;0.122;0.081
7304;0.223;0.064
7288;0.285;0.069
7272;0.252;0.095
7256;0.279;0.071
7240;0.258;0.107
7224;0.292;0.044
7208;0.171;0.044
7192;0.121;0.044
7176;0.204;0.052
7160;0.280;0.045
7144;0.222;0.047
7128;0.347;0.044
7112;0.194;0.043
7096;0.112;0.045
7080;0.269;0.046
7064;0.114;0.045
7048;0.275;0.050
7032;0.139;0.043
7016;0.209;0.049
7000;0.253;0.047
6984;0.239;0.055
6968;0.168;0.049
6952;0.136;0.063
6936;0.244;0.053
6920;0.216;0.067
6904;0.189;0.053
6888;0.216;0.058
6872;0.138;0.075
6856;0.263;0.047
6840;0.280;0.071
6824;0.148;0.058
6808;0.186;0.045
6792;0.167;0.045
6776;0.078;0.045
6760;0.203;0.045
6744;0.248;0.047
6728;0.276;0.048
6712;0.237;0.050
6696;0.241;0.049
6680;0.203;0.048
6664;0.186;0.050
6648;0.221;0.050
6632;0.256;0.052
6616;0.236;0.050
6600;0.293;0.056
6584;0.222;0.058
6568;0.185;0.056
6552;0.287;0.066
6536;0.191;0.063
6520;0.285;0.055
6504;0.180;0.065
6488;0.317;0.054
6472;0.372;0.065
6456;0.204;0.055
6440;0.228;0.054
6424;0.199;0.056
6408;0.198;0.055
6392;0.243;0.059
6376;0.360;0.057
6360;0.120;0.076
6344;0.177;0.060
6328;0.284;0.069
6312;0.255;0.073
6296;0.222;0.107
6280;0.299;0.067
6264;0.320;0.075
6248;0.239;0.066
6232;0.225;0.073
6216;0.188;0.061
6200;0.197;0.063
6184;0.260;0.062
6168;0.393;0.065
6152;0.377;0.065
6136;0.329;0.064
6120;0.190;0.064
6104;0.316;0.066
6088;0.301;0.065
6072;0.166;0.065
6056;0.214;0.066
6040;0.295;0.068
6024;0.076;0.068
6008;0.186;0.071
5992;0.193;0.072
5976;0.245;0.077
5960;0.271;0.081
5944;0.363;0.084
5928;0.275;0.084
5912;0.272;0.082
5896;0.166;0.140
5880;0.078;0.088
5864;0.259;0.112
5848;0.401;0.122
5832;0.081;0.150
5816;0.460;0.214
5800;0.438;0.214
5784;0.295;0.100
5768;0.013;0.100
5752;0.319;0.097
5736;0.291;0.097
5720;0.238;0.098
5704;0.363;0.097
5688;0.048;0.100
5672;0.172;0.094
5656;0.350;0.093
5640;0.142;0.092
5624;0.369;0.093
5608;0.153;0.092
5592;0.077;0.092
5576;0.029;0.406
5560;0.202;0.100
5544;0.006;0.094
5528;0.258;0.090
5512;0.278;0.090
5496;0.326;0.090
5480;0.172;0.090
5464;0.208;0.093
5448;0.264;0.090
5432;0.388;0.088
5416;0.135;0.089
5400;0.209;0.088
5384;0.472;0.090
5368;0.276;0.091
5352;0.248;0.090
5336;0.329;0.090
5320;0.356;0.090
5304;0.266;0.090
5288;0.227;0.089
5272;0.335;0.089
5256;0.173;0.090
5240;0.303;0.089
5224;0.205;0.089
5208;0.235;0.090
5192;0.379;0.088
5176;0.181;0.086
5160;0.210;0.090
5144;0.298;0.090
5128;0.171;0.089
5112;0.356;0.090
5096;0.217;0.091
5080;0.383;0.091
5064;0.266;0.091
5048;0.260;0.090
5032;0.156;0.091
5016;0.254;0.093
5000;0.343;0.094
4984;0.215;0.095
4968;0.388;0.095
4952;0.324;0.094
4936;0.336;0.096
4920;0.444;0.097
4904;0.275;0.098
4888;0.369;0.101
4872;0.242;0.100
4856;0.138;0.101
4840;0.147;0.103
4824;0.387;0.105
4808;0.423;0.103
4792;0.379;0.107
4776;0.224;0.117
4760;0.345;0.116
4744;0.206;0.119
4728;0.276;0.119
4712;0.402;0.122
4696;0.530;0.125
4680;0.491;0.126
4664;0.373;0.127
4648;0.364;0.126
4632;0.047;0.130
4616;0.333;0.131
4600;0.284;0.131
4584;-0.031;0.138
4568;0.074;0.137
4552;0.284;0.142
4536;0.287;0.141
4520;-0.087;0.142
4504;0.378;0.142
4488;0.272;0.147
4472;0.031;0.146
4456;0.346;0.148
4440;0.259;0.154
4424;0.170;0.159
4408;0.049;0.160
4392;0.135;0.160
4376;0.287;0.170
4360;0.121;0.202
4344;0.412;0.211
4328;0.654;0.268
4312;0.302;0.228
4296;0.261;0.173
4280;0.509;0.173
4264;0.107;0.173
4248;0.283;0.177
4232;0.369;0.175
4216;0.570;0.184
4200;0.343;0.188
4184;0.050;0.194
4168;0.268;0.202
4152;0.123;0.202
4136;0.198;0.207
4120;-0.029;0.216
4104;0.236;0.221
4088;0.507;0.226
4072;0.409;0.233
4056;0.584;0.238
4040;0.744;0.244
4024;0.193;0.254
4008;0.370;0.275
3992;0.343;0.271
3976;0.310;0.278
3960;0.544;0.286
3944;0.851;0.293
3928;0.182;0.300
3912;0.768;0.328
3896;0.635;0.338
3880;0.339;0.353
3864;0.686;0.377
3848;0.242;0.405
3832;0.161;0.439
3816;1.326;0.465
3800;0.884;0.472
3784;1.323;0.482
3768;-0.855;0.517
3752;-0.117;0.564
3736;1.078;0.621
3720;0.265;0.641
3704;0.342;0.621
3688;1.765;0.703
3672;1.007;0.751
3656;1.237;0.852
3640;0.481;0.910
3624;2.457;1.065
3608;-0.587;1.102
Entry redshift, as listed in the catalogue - 1.034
